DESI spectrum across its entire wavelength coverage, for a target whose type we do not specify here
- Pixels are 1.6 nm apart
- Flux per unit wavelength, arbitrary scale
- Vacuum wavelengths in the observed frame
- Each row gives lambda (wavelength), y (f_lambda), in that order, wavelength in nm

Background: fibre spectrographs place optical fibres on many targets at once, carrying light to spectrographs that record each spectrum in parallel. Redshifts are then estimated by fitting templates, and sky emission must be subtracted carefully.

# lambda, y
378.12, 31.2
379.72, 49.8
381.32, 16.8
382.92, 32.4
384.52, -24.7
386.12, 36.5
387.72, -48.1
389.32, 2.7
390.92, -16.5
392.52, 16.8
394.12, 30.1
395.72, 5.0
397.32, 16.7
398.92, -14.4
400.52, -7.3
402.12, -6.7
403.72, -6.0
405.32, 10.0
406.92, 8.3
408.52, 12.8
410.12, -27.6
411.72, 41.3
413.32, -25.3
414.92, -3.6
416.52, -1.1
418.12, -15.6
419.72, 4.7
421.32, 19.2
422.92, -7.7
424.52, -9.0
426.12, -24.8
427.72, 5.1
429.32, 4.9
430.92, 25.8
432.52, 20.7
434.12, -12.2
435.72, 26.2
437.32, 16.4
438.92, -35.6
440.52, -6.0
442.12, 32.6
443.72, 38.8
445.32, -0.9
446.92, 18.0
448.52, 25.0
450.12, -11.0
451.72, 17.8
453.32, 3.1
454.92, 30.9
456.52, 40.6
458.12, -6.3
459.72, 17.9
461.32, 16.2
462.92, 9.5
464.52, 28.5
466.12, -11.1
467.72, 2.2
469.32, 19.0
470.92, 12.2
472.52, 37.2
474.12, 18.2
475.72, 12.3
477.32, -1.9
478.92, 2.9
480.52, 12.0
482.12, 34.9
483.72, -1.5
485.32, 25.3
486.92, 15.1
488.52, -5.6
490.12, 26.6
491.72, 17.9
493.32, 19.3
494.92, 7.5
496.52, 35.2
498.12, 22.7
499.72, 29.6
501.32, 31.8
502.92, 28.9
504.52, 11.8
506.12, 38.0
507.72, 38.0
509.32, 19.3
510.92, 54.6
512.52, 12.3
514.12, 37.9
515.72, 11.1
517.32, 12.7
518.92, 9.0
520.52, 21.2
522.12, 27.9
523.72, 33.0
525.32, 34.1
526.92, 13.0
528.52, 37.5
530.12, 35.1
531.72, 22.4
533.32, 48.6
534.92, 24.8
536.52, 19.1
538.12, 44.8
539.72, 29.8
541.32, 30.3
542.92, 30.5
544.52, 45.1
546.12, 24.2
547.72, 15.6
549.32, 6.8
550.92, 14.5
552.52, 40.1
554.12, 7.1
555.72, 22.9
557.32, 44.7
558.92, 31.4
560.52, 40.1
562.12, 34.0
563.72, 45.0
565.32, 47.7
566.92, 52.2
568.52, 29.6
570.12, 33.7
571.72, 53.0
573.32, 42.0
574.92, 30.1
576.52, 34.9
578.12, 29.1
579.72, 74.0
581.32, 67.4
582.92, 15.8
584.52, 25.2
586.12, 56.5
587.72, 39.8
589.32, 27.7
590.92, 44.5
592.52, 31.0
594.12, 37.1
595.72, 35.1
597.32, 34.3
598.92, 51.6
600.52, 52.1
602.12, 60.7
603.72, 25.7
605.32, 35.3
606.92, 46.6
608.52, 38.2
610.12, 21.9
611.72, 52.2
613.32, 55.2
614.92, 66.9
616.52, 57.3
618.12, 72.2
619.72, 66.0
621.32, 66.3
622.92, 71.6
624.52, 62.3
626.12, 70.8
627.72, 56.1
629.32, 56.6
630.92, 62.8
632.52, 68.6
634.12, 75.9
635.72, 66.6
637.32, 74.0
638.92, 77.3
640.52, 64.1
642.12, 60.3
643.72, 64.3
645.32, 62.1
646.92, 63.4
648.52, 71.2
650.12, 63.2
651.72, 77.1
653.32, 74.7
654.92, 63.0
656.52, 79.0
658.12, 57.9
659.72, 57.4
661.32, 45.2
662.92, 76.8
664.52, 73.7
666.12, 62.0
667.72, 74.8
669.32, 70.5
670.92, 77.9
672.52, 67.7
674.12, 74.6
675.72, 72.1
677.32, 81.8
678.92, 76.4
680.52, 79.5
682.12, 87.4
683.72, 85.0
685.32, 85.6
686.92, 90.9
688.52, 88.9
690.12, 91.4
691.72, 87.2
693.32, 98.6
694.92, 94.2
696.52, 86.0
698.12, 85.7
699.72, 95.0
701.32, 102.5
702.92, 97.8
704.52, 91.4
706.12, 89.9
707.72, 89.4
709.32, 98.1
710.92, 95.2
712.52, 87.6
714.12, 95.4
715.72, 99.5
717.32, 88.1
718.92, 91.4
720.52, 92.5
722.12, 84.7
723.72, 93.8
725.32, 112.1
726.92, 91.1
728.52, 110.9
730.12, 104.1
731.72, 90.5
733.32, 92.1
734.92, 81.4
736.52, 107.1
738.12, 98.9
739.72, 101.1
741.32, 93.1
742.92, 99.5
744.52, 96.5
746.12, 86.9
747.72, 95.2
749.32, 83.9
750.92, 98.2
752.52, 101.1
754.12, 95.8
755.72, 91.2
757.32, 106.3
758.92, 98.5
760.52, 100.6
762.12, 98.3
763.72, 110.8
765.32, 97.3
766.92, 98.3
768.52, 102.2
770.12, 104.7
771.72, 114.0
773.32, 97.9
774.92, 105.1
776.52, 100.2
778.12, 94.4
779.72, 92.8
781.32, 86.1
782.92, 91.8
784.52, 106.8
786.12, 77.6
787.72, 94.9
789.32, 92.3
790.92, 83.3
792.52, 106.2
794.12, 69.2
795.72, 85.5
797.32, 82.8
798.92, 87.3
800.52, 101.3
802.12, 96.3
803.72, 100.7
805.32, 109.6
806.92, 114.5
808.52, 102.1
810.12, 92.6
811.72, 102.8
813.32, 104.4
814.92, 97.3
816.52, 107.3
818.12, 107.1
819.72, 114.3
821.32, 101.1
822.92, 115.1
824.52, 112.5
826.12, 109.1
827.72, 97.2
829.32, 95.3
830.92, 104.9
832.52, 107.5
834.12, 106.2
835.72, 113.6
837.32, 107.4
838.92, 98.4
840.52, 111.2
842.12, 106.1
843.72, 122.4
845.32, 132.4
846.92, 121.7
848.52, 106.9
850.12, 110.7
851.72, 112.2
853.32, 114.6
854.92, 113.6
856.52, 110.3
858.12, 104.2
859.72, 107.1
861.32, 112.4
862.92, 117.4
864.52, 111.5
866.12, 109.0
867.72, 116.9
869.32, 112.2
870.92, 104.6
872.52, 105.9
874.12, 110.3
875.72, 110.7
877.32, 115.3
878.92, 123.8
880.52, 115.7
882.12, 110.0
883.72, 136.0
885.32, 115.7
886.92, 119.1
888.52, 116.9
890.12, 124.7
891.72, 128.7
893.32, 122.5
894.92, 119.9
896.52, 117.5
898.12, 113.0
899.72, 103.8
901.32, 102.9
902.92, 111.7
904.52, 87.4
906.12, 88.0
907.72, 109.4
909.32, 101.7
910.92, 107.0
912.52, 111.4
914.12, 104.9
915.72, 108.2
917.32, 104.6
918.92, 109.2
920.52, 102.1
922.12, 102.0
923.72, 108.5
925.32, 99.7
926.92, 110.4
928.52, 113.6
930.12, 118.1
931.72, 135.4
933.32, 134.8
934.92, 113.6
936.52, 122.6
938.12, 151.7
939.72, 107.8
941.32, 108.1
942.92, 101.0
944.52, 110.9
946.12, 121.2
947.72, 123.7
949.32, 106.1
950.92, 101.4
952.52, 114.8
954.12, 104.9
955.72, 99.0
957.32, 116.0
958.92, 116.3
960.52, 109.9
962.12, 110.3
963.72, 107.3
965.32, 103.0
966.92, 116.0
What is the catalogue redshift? 0.54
